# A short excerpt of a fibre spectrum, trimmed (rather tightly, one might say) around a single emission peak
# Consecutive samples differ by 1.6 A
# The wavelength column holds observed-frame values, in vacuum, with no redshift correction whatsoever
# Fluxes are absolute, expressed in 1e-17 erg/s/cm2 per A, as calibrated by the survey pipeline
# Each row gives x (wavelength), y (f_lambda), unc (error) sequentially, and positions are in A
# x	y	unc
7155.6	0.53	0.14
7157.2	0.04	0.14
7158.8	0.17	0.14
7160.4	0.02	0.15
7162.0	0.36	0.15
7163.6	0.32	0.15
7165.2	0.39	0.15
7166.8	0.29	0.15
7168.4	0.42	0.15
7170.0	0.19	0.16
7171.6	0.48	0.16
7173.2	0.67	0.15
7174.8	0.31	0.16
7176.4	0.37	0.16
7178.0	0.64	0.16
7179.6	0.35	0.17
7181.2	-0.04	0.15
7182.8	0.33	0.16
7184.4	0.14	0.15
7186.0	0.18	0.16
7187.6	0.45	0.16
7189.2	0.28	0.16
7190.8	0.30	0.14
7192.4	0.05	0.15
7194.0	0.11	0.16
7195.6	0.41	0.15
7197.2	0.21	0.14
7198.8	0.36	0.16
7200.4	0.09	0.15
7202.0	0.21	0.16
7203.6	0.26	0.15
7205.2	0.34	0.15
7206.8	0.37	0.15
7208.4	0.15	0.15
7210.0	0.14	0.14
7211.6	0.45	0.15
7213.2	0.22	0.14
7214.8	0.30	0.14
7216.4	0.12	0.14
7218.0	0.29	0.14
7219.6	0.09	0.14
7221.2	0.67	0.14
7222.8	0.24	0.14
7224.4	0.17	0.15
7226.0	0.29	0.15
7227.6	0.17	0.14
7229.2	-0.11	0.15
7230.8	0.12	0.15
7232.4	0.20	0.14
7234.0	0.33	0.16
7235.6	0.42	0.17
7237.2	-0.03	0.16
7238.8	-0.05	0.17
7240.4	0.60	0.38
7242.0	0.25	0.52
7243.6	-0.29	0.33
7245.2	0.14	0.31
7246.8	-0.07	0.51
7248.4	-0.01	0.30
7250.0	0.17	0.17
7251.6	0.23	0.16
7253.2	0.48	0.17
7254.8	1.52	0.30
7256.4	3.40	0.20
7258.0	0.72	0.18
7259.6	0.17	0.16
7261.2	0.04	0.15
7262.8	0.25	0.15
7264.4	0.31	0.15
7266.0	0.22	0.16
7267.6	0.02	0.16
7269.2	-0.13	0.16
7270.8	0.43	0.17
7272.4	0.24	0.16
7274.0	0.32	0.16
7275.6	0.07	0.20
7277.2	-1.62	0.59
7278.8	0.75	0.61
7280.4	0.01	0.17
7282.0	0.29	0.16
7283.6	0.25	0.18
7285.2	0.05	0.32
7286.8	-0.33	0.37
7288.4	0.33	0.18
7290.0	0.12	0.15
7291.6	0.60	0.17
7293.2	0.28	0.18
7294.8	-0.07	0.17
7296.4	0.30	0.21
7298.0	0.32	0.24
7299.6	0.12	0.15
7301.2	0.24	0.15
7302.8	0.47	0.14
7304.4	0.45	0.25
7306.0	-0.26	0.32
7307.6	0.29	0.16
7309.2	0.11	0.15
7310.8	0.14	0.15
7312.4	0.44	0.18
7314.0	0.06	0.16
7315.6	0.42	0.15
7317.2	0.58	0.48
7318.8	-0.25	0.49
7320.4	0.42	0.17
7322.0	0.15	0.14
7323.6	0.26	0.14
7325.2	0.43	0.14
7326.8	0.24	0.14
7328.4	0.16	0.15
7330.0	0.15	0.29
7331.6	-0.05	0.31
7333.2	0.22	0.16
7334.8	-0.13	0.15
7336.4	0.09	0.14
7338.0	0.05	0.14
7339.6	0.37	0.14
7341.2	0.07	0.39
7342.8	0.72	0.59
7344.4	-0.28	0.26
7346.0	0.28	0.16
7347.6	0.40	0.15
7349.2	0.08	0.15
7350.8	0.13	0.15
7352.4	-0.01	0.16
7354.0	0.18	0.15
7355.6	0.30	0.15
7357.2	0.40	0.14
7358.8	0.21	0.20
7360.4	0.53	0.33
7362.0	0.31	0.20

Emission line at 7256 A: H-alpha 6563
